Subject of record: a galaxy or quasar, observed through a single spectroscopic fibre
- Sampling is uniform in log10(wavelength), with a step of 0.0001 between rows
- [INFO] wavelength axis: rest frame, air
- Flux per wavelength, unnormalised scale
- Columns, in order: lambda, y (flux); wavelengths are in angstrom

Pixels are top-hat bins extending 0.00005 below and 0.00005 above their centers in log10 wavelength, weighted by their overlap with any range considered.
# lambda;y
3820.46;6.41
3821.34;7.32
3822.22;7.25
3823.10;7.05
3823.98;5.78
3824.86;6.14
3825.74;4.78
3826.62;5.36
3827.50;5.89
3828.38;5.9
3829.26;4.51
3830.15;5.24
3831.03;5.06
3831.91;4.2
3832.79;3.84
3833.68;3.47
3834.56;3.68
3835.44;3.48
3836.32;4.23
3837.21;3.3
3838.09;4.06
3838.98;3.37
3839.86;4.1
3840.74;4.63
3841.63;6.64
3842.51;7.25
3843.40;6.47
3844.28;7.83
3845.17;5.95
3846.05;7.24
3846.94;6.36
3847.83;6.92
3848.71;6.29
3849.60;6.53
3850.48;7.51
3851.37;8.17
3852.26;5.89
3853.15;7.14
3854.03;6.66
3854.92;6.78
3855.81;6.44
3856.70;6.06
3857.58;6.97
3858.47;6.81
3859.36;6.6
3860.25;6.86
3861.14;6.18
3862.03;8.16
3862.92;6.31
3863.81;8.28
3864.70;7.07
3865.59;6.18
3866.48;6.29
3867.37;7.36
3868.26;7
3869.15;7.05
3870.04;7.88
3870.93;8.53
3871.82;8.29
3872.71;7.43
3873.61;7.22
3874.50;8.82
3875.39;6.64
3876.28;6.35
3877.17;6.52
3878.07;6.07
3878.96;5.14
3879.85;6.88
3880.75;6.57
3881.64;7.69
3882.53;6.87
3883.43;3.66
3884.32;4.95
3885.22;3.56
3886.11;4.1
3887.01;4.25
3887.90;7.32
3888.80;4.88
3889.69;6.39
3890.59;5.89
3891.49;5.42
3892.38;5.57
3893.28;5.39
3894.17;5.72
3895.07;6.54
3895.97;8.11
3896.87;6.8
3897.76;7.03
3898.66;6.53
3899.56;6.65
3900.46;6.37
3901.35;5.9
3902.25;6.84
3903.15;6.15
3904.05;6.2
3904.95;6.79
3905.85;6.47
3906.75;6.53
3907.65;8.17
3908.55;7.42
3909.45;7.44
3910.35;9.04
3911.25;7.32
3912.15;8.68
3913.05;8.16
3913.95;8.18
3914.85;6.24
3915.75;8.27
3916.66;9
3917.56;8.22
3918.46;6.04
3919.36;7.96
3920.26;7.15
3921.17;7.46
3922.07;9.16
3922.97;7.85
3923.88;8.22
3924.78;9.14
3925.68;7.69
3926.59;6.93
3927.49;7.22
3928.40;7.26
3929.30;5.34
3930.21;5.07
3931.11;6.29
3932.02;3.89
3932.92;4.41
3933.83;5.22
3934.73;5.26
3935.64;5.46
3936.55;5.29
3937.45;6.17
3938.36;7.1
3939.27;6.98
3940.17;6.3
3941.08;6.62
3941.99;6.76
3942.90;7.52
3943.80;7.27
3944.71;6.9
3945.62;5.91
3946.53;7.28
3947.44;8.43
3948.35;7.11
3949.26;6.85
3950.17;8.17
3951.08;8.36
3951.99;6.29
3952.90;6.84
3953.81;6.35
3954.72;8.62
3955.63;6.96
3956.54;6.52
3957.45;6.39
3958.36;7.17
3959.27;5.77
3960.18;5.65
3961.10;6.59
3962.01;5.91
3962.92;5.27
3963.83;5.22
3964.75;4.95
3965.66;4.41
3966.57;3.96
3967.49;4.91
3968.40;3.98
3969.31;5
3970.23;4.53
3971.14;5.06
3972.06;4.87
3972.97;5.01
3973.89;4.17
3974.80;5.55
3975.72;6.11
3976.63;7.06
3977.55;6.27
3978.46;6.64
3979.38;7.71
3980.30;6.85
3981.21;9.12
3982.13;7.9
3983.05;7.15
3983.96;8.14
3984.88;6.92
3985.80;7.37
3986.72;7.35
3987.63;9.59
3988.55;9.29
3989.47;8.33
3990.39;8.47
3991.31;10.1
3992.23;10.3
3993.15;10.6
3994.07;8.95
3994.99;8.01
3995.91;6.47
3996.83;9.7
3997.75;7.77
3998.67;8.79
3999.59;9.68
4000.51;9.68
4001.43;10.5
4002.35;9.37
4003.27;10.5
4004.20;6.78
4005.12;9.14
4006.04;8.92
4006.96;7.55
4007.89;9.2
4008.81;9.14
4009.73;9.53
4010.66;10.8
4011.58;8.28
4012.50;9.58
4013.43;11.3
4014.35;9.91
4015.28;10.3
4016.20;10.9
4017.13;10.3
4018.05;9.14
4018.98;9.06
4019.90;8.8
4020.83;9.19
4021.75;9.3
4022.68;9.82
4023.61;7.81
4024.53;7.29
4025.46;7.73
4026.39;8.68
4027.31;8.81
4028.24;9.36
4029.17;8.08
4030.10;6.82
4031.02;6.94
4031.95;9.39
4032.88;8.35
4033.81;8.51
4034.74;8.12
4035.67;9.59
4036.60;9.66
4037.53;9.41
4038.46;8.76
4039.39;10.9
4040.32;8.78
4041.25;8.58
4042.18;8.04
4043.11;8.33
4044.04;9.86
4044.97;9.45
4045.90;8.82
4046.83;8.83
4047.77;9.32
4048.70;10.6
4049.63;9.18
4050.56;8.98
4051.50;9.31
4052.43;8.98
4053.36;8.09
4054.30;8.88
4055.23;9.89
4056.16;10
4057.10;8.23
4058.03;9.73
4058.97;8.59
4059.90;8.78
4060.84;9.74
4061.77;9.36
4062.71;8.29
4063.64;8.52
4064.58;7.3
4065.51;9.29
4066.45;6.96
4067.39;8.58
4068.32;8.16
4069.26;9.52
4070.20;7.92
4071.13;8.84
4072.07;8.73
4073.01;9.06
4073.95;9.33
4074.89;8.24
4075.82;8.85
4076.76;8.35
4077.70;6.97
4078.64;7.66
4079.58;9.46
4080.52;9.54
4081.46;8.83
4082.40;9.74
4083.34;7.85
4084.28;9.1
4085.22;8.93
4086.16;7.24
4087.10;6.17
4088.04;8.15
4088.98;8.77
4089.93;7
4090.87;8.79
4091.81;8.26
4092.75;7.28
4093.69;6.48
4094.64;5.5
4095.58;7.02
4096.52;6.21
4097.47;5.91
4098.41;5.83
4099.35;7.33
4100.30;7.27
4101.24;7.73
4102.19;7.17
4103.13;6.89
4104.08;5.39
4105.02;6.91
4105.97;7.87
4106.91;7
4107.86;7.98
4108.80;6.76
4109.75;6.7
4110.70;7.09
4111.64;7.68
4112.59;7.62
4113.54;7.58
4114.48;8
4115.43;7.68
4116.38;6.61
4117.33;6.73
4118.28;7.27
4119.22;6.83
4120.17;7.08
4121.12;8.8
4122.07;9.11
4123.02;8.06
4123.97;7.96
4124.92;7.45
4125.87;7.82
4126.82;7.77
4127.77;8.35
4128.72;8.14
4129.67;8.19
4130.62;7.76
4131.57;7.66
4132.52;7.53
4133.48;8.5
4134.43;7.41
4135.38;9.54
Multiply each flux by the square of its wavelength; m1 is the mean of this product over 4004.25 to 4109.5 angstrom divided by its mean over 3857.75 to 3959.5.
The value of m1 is 1.35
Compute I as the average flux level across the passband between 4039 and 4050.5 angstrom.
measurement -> 9.21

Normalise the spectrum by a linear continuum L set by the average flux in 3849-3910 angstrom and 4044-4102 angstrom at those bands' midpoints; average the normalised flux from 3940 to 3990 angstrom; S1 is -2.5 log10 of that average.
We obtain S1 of 0.13 mag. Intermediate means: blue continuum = 6.59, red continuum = 8.36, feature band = 6.57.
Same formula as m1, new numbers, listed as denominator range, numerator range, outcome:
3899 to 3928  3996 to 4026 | 1.30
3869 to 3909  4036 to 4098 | 1.45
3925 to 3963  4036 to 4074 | 1.45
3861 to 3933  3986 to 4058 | 1.42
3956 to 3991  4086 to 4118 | 1.19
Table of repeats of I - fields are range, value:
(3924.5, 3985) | 6.32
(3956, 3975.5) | 5.3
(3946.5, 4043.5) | 7.91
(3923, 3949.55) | 6.57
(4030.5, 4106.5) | 8.35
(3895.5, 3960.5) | 6.96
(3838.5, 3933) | 6.72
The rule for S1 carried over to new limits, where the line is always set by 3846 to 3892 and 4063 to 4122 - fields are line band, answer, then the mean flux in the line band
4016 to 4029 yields -0.21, 8.95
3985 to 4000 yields -0.21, 8.75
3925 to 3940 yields 0.15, 6.03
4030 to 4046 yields -0.19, 8.84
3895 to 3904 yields 0.01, 6.68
